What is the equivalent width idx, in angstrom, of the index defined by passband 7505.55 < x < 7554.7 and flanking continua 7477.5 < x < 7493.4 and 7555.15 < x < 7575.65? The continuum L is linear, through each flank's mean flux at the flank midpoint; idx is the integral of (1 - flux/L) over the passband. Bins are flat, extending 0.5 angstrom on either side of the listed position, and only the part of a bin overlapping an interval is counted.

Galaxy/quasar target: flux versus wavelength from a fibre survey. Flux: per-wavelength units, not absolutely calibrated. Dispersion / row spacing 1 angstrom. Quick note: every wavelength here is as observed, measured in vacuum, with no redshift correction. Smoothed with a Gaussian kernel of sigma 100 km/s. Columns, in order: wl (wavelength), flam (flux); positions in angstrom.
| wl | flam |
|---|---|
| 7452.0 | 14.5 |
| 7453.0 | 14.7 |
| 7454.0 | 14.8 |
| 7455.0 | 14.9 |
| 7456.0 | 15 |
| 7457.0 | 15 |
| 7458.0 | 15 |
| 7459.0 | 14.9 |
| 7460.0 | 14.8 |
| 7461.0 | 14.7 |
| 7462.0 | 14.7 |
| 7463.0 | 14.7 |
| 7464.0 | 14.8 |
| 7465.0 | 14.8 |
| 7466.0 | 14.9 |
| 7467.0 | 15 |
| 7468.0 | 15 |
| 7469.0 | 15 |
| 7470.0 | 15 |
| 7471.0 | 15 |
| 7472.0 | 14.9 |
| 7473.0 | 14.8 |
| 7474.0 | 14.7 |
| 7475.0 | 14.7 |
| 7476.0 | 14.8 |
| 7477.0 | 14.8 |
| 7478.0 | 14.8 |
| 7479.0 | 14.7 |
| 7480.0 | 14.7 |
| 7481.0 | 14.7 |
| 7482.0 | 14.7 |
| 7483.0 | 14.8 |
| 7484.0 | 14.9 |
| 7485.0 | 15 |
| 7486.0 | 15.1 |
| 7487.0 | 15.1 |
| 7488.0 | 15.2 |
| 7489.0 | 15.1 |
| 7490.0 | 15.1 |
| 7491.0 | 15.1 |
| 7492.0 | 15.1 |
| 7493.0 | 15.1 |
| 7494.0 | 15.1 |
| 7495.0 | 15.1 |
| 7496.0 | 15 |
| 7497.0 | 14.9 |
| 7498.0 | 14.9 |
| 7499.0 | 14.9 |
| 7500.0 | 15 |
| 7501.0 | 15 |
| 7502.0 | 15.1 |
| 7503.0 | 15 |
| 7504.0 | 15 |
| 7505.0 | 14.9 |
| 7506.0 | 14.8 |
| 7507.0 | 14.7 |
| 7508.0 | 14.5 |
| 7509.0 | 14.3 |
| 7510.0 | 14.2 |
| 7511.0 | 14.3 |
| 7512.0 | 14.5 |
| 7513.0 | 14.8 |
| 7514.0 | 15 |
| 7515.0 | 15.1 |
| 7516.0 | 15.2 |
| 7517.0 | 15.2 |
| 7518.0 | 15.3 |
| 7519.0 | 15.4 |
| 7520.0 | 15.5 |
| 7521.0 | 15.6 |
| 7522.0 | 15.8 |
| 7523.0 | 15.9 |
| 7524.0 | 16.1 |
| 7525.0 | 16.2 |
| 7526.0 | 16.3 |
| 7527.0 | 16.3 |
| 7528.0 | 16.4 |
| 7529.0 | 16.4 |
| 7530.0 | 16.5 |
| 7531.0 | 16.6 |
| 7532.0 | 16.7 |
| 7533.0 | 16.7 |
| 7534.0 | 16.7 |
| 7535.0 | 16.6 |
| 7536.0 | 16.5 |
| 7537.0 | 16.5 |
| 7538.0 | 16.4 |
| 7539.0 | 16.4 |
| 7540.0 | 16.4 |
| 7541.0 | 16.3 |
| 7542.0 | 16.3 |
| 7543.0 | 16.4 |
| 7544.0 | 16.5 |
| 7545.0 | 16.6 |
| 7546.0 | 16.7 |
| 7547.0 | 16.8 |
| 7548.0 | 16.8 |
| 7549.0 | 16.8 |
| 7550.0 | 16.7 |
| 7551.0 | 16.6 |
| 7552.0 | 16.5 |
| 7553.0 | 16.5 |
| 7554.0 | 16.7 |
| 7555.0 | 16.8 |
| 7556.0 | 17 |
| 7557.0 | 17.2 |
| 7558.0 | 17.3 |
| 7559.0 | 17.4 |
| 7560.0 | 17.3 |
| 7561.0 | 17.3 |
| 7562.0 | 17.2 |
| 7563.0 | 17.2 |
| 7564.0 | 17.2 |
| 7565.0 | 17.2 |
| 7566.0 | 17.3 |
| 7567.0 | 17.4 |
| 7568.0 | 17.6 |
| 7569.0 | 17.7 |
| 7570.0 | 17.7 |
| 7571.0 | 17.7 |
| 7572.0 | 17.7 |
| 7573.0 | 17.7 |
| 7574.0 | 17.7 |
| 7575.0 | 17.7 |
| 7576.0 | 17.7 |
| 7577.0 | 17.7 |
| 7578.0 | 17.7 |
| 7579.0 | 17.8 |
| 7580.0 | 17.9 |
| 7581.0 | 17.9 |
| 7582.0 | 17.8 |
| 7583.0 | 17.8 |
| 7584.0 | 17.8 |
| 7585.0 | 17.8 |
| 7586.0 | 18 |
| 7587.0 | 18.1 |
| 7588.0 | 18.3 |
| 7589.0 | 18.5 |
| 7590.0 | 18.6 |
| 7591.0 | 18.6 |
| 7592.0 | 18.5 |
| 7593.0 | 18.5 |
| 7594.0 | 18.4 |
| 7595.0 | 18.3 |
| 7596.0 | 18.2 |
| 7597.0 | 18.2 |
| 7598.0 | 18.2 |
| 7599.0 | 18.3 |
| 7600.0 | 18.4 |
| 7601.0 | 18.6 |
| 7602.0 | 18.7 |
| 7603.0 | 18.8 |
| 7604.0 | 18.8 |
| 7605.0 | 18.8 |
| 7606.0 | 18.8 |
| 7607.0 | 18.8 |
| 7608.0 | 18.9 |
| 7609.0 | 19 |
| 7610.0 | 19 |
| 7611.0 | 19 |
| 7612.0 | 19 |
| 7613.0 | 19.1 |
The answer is 1.1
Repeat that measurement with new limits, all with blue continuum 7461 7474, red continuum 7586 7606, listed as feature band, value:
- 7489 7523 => 2.01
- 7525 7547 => 0.39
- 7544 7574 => 0.52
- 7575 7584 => 0.11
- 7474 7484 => 0.29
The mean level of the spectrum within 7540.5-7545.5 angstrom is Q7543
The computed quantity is 16.4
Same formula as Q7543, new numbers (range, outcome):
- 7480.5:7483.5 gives 14.7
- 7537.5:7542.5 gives 16.4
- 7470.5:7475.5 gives 14.8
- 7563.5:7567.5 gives 17.3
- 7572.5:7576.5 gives 17.7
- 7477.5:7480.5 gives 14.7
